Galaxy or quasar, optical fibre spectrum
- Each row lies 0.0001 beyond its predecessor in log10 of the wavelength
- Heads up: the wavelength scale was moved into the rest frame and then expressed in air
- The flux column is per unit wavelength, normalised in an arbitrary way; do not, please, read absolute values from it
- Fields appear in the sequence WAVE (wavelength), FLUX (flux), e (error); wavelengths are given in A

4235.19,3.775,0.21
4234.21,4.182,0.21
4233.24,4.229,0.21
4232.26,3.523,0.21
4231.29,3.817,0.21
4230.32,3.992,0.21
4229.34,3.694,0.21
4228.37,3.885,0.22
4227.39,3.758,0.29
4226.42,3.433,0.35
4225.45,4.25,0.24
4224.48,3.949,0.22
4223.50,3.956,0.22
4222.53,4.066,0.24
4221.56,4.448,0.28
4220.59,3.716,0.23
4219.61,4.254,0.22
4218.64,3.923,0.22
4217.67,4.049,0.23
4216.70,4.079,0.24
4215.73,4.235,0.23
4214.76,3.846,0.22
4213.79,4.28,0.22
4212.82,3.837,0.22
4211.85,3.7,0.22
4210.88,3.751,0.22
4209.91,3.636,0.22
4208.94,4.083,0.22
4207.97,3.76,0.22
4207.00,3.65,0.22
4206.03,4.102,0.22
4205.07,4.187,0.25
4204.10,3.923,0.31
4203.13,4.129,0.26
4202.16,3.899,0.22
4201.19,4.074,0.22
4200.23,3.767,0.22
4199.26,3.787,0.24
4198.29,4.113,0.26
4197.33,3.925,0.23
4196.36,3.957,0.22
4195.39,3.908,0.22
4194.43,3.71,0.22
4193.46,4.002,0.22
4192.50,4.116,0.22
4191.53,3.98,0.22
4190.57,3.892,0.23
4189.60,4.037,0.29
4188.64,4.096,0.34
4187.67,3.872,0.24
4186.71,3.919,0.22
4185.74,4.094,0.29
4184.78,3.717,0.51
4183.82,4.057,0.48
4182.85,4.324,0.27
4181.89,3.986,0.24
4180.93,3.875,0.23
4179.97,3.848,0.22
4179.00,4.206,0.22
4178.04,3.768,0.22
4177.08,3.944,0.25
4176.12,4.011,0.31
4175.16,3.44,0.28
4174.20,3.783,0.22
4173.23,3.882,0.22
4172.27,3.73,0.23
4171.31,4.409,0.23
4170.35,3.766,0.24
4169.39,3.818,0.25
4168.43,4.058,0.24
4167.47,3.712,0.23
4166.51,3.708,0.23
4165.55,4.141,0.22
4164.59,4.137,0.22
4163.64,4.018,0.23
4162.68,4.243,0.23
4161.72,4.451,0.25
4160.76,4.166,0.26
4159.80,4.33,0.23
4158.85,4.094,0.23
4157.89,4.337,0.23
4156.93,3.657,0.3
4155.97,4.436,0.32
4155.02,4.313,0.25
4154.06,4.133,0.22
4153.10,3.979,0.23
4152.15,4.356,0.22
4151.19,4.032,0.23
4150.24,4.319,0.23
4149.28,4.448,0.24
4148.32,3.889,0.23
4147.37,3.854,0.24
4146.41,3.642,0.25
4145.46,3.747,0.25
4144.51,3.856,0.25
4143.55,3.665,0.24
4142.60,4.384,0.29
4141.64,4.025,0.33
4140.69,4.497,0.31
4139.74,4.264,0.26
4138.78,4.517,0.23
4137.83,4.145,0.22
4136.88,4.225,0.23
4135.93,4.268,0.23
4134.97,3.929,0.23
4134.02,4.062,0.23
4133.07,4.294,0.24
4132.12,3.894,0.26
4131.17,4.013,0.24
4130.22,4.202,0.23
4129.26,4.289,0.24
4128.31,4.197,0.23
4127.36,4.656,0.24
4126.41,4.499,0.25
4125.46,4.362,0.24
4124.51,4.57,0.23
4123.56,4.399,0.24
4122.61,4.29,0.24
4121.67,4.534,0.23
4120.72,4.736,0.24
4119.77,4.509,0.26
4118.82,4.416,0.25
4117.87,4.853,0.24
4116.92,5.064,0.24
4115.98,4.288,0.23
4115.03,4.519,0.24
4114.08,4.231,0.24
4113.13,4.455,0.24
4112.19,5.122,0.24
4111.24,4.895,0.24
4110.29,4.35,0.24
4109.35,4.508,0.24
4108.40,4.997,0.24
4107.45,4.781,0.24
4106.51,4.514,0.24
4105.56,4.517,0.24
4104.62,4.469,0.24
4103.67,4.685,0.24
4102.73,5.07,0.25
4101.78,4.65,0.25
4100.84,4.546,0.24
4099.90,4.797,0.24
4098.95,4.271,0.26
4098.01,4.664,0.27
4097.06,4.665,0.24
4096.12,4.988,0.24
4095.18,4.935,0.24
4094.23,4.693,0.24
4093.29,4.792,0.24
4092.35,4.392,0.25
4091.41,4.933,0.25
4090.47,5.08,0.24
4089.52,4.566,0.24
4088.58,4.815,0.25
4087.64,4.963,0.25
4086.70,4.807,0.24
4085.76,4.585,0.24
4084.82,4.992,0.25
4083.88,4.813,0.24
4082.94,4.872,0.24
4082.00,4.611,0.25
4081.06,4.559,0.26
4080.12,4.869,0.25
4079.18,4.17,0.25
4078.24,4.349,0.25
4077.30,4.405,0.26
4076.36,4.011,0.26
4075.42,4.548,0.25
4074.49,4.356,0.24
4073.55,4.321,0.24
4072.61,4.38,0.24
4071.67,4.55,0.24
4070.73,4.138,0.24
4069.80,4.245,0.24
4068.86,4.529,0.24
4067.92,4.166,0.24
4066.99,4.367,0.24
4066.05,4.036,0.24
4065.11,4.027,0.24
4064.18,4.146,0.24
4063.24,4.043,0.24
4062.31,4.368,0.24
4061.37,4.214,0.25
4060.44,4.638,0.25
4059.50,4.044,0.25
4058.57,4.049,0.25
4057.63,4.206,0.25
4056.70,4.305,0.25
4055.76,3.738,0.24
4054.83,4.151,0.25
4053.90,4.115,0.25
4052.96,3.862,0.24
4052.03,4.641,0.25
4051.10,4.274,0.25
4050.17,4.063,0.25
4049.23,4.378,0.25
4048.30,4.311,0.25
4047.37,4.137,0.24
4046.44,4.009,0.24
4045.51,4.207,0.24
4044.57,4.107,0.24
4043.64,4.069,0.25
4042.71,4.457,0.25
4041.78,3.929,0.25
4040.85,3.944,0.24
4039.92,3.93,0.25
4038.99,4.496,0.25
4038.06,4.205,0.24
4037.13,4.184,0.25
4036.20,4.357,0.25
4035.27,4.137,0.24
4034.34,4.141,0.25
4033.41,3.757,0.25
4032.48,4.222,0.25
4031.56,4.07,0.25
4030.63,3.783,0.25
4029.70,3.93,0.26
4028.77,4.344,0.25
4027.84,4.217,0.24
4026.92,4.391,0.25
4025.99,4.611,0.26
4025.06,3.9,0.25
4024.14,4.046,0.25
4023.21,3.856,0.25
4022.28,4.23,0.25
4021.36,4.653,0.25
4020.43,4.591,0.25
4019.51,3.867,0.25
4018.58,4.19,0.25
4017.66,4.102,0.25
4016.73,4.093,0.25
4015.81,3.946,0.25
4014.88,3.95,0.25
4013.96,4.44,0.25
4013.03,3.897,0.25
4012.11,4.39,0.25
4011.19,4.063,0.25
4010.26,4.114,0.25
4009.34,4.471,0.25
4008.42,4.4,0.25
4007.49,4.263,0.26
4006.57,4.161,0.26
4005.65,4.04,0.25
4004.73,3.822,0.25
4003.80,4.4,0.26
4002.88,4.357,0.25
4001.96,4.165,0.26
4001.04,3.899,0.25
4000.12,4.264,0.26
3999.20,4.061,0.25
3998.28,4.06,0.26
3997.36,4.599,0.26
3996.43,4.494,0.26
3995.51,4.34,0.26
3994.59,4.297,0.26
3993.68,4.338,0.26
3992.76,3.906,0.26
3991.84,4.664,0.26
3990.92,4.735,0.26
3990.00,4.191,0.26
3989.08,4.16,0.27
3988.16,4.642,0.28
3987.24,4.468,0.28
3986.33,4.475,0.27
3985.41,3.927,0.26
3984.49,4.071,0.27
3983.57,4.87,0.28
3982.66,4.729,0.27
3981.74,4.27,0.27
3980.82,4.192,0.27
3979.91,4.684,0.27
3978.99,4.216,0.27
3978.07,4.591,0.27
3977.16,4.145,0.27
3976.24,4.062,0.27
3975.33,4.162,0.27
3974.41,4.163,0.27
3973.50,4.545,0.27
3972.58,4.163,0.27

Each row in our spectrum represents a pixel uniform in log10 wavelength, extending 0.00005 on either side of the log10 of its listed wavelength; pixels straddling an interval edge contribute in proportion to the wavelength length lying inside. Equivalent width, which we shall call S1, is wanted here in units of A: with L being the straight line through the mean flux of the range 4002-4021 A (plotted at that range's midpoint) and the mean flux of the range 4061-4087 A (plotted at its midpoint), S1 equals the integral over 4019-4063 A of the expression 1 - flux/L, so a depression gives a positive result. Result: 1.2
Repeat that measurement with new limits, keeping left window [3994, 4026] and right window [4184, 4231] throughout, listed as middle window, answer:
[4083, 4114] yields -4.85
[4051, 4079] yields -0.77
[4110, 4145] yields -2.72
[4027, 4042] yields 0.19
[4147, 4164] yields -0.68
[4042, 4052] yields -0.15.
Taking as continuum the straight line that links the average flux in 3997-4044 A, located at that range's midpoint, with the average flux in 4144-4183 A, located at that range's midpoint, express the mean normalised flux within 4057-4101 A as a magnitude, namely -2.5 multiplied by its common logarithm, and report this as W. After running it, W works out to -0.10 mag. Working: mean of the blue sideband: 4.17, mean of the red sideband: 4.02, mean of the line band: 4.5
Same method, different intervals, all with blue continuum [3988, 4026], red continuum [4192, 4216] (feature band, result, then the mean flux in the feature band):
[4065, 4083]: -0.06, 4.37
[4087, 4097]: -0.17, 4.81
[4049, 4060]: 0.00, 4.15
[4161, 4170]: -0.01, 4.03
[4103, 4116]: -0.14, 4.61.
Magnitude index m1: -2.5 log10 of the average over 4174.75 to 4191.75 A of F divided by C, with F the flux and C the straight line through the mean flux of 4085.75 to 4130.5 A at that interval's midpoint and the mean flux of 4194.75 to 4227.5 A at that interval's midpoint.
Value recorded 0.05 mag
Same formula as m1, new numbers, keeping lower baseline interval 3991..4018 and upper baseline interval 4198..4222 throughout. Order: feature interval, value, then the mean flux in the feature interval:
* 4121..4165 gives -0.04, 4.19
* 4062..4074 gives -0.03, 4.25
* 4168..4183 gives 0.02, 3.92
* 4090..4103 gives -0.16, 4.74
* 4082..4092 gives -0.17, 4.83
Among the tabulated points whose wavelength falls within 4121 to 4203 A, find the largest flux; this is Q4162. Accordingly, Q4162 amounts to 4.656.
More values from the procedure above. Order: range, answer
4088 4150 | 5.122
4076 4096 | 5.08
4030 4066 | 4.641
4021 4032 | 4.653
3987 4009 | 4.735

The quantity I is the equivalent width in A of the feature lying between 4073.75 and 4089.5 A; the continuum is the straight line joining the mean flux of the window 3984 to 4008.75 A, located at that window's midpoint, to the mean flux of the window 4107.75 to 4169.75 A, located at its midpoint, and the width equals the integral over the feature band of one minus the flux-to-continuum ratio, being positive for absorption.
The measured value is -1.2 A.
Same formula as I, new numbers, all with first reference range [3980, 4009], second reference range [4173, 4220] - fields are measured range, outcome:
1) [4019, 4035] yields 0.4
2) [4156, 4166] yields -0.4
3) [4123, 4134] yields -0.6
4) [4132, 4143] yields -0.5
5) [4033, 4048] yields 0.3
